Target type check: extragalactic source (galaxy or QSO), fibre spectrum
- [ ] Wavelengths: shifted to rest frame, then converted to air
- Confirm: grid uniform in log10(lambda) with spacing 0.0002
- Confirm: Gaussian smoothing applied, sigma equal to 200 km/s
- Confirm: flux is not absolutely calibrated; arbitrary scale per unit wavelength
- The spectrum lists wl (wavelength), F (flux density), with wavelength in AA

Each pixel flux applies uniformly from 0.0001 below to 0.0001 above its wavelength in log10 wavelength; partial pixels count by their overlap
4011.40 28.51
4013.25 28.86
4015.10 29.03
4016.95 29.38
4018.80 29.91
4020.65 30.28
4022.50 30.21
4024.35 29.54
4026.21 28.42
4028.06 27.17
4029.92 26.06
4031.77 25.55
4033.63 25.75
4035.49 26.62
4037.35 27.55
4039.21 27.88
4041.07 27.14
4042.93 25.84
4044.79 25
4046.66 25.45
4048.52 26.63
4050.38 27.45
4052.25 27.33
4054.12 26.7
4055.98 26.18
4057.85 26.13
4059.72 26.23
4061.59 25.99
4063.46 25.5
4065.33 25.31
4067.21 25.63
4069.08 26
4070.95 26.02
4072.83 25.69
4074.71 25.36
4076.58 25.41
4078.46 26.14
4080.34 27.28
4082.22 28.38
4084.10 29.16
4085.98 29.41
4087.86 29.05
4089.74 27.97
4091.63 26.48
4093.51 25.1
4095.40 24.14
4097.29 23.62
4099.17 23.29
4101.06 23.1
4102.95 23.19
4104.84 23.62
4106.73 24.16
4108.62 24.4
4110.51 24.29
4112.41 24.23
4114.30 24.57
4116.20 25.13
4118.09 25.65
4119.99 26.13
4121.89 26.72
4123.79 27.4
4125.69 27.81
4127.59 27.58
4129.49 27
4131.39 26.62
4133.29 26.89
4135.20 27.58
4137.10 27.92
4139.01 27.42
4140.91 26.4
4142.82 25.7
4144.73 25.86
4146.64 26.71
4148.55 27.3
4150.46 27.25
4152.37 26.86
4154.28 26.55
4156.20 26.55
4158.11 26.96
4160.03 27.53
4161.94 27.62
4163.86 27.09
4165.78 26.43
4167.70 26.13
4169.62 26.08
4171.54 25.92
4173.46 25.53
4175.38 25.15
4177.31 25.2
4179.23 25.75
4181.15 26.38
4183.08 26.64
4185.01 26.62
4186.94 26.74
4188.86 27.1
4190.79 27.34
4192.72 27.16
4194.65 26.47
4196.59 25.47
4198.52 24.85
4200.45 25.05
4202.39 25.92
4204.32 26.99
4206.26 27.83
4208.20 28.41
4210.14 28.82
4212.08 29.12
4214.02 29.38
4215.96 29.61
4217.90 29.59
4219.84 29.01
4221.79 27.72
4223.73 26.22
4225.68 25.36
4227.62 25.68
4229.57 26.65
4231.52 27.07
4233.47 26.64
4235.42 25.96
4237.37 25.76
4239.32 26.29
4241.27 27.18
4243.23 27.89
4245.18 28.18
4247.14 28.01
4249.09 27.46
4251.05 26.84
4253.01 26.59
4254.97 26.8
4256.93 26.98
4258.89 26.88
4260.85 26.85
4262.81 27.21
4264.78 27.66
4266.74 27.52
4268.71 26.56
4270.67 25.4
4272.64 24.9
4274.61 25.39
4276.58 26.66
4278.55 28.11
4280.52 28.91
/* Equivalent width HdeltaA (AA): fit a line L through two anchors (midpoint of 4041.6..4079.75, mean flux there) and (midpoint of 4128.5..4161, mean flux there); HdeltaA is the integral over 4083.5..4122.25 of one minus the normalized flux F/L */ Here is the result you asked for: 1.6 AA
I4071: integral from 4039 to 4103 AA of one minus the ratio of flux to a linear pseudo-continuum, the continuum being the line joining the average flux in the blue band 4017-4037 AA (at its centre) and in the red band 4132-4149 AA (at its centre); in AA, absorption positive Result 3.2 AA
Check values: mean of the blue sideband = 28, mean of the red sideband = 26.8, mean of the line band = 26.2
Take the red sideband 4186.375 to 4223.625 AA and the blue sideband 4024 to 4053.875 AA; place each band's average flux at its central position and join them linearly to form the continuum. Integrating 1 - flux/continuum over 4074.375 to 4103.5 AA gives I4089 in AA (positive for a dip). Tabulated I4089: 0.9 AA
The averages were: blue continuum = 26.8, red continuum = 27.5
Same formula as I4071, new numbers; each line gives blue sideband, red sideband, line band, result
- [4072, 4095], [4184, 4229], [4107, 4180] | 2.14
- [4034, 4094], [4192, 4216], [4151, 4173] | 0.29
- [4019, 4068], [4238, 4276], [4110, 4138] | 0.49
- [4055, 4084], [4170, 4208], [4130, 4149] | -0.44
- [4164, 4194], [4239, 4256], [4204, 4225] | -1.27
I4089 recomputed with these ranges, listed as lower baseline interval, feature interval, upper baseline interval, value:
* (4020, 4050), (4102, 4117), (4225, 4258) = 1.6 AA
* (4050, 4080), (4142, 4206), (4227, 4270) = 0.4 AA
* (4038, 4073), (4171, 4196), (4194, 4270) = 0.5 AA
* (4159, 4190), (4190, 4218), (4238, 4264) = -0.8 AA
